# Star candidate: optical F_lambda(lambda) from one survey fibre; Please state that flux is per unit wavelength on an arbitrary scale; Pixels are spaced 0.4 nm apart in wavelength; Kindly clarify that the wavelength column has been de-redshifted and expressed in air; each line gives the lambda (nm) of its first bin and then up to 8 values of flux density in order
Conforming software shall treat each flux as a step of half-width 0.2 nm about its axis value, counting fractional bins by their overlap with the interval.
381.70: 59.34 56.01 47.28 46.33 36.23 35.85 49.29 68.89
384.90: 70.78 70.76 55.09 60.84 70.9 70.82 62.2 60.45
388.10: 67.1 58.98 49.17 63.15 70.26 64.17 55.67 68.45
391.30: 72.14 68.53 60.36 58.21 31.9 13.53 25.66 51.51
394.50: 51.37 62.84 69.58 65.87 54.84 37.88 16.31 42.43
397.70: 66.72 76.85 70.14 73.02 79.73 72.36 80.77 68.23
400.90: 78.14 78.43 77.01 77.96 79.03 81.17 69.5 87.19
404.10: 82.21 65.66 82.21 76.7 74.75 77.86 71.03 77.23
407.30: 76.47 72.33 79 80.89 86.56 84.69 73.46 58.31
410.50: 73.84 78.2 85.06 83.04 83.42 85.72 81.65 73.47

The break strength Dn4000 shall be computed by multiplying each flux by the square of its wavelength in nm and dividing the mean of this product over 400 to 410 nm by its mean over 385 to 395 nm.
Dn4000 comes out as 1.44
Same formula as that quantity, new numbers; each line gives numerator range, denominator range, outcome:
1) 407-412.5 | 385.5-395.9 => 1.49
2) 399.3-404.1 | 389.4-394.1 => 1.52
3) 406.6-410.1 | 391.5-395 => 1.79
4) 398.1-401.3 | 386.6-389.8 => 1.27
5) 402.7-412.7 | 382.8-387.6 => 1.49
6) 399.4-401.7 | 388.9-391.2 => 1.26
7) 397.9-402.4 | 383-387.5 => 1.39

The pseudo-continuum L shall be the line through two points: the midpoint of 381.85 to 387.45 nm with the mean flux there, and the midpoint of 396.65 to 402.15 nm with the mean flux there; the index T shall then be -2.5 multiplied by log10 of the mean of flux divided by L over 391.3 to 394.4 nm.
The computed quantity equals 0.33 mag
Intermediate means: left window 57.2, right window 67.9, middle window 46.3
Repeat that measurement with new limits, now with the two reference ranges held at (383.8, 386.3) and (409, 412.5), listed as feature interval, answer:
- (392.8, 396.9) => 0.439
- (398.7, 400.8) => -0.058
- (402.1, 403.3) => -0.072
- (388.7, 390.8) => 0.065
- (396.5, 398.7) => 0.300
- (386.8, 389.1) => 0.041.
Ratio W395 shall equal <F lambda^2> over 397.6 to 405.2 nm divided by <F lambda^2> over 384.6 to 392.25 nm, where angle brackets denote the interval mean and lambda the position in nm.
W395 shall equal 1.3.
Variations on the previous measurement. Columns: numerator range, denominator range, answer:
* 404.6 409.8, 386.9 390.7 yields 1.38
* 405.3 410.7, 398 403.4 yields 1.04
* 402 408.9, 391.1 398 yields 1.62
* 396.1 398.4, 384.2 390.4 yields 0.82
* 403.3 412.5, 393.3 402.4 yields 1.32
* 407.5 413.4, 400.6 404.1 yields 1.04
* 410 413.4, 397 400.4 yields 1.22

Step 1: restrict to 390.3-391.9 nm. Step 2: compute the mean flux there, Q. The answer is 66.2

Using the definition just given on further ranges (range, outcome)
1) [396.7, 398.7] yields 54.5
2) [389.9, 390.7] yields 59.9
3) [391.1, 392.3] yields 67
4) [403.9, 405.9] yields 76.3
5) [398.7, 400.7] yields 74.8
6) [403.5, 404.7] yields 78.4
